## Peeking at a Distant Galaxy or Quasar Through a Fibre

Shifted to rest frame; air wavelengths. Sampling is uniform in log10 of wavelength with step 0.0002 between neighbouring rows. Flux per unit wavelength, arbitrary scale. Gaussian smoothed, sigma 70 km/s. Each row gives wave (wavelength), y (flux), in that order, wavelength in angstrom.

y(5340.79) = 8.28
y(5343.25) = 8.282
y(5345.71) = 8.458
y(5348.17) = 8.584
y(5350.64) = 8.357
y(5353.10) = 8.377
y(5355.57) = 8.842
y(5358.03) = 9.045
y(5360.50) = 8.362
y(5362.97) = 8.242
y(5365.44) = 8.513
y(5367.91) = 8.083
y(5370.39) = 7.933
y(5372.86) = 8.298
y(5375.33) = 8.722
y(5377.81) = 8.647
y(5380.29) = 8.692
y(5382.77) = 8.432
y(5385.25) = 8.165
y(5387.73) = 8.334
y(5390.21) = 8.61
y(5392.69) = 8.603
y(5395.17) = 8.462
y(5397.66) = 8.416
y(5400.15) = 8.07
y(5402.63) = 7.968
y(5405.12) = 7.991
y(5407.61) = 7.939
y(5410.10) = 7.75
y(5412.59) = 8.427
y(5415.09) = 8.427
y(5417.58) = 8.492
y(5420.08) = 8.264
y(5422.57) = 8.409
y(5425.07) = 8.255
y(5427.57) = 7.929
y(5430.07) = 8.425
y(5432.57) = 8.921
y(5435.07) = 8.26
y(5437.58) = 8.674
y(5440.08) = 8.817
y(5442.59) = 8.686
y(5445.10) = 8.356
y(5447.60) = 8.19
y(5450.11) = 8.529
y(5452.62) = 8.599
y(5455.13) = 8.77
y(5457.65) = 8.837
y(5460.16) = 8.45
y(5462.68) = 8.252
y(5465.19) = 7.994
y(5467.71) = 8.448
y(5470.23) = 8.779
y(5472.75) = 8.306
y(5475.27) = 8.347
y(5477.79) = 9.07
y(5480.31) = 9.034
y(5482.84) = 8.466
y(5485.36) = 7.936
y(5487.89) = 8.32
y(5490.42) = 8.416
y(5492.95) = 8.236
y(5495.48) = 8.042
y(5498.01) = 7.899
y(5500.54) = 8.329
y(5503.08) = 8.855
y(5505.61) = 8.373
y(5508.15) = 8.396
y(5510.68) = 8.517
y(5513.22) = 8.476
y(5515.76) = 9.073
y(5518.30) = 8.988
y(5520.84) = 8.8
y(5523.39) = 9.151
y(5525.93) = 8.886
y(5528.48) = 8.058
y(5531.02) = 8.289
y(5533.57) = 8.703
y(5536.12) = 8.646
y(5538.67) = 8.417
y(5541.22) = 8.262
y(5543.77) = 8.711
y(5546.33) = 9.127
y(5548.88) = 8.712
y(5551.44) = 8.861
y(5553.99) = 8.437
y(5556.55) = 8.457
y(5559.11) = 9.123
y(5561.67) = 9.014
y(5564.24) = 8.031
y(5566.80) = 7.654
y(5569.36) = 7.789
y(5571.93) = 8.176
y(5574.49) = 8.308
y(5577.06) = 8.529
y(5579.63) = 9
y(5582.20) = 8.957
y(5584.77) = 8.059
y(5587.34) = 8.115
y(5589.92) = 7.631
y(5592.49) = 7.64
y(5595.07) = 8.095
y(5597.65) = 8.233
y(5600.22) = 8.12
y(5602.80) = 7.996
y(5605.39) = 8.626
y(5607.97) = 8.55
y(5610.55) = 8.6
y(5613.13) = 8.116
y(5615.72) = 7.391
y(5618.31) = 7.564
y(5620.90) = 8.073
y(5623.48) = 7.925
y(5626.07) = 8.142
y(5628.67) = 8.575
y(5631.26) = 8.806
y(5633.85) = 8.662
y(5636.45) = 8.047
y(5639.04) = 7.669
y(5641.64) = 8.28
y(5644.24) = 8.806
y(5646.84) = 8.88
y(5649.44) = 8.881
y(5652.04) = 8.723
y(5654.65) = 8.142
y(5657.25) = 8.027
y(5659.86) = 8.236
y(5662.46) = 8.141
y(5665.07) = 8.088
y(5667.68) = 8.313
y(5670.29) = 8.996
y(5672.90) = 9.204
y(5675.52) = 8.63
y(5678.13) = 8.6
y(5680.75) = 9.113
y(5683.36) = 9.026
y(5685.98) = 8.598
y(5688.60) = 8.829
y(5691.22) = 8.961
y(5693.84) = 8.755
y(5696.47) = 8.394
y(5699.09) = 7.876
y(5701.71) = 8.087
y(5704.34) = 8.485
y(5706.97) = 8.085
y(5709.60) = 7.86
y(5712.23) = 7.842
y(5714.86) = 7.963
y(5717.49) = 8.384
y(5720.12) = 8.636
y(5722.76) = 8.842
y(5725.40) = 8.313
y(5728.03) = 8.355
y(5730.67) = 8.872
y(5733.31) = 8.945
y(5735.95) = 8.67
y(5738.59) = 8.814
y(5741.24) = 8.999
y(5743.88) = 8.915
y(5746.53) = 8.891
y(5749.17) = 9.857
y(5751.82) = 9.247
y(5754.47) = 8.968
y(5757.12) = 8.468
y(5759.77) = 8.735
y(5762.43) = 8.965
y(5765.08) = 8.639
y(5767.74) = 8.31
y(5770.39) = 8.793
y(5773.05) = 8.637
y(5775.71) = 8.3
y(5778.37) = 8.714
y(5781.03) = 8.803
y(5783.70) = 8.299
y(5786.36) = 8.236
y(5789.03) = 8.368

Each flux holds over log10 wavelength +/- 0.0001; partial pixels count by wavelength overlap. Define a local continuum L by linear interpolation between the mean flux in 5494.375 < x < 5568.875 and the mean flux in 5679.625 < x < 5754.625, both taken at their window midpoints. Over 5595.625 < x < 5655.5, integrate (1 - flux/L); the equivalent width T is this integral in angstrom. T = 2.1 angstrom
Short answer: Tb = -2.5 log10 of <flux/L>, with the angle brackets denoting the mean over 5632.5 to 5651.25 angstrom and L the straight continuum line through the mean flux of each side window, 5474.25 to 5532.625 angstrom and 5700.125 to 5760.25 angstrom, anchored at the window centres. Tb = 0.01 mag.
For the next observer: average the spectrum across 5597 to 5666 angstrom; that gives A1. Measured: 8.27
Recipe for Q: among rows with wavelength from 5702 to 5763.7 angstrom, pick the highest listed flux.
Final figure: 9.857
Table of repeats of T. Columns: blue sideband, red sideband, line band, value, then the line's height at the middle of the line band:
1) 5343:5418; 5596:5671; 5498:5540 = -1.37 angstrom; 8.33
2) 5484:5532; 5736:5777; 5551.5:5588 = 0.61 angstrom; 8.57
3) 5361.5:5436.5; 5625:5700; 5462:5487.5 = -0.24 angstrom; 8.38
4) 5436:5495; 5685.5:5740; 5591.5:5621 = 1.33 angstrom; 8.47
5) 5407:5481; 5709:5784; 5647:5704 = 0.40 angstrom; 8.62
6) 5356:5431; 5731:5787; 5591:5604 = 0.87 angstrom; 8.58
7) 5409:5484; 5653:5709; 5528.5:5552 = -0.32 angstrom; 8.48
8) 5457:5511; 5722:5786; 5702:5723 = 1.16 angstrom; 8.7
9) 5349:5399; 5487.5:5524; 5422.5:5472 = 0.07 angstrom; 8.49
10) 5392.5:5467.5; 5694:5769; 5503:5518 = -0.34 angstrom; 8.43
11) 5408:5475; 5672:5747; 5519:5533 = -0.30 angstrom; 8.47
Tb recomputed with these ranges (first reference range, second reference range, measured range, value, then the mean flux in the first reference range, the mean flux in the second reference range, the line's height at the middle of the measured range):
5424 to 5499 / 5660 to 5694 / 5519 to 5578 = 0.00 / 8.44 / 8.7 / 8.55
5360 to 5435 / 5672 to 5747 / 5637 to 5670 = 0.02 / 8.32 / 8.58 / 8.53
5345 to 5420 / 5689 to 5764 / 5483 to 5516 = 0.01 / 8.37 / 8.62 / 8.46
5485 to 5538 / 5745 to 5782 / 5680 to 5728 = 0.04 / 8.5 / 8.81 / 8.74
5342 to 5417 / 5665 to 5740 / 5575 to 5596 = 0.03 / 8.37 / 8.54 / 8.48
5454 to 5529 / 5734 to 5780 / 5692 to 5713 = 0.07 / 8.52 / 8.82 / 8.76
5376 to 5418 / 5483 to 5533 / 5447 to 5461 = -0.02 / 8.32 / 8.48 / 8.4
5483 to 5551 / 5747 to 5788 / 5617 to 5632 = 0.06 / 8.53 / 8.73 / 8.61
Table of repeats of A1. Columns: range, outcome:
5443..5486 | 8.51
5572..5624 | 8.18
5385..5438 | 8.31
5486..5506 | 8.29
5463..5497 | 8.41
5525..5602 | 8.4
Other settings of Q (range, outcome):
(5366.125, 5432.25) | 8.722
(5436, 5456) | 8.817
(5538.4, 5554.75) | 9.127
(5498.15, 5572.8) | 9.151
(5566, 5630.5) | 9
